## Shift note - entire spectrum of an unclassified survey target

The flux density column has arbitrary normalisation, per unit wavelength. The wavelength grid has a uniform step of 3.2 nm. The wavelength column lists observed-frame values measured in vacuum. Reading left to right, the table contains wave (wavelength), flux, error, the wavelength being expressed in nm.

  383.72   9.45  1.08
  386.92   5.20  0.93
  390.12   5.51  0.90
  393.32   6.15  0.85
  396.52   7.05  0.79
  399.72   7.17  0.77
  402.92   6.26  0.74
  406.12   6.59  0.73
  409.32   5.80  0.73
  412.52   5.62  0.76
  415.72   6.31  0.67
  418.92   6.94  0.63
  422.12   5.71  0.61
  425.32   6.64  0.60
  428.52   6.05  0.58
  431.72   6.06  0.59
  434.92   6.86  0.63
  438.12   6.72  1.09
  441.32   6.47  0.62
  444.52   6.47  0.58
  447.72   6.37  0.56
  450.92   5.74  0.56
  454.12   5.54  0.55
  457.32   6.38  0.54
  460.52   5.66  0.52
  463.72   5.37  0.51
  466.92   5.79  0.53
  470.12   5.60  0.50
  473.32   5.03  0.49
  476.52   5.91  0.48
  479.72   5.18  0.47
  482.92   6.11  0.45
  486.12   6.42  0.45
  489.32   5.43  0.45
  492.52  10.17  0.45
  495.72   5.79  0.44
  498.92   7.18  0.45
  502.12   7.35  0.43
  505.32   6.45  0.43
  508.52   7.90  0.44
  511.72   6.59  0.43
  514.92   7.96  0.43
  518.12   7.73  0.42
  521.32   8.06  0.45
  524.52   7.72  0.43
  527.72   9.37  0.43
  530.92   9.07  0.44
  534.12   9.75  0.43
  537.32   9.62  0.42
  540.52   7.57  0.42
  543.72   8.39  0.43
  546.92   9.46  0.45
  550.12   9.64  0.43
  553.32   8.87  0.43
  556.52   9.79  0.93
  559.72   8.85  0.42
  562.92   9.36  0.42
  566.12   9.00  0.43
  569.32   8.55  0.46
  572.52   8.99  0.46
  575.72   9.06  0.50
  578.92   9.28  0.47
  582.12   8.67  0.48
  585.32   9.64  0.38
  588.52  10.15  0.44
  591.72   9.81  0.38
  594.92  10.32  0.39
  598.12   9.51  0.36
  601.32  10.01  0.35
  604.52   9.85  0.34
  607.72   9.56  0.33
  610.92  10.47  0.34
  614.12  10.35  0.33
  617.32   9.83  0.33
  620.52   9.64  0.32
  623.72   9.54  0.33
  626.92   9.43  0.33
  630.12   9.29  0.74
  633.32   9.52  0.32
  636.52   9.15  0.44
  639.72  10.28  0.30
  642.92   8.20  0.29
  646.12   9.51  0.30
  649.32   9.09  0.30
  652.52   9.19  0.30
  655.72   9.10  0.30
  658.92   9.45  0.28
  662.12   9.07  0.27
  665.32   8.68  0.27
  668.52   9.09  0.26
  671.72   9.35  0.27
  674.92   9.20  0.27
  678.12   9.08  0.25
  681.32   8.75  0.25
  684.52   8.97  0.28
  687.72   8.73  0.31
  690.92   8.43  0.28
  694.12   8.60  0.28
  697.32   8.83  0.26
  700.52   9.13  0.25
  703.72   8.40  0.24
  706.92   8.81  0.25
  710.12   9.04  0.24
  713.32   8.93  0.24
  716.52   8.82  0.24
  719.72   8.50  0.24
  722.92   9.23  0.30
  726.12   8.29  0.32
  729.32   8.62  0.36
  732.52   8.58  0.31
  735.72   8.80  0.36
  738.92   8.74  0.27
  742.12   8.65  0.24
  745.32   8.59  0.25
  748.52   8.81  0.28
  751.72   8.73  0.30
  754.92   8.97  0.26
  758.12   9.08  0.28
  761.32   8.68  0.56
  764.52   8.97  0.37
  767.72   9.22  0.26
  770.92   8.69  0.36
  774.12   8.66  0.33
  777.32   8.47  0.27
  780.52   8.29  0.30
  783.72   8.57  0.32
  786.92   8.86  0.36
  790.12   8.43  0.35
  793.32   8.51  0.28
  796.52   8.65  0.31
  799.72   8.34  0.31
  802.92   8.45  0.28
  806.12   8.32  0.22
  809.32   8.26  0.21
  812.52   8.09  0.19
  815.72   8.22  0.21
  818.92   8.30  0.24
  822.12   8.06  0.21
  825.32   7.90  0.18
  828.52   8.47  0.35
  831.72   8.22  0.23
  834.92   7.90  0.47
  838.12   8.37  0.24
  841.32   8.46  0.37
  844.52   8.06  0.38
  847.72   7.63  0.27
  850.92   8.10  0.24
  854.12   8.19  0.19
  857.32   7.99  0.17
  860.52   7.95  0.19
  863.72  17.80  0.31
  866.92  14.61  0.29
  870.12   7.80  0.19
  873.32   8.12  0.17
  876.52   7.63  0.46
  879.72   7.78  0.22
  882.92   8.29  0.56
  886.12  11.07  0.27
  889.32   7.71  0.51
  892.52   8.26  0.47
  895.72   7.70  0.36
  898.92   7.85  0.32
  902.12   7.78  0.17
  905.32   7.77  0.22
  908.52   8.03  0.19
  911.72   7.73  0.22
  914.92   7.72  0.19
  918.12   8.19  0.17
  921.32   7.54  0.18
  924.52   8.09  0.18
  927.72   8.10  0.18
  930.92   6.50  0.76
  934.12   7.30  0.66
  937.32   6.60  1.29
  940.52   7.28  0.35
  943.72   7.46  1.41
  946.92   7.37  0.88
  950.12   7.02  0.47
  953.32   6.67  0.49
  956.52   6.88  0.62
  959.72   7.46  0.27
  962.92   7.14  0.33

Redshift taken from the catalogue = 0.32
